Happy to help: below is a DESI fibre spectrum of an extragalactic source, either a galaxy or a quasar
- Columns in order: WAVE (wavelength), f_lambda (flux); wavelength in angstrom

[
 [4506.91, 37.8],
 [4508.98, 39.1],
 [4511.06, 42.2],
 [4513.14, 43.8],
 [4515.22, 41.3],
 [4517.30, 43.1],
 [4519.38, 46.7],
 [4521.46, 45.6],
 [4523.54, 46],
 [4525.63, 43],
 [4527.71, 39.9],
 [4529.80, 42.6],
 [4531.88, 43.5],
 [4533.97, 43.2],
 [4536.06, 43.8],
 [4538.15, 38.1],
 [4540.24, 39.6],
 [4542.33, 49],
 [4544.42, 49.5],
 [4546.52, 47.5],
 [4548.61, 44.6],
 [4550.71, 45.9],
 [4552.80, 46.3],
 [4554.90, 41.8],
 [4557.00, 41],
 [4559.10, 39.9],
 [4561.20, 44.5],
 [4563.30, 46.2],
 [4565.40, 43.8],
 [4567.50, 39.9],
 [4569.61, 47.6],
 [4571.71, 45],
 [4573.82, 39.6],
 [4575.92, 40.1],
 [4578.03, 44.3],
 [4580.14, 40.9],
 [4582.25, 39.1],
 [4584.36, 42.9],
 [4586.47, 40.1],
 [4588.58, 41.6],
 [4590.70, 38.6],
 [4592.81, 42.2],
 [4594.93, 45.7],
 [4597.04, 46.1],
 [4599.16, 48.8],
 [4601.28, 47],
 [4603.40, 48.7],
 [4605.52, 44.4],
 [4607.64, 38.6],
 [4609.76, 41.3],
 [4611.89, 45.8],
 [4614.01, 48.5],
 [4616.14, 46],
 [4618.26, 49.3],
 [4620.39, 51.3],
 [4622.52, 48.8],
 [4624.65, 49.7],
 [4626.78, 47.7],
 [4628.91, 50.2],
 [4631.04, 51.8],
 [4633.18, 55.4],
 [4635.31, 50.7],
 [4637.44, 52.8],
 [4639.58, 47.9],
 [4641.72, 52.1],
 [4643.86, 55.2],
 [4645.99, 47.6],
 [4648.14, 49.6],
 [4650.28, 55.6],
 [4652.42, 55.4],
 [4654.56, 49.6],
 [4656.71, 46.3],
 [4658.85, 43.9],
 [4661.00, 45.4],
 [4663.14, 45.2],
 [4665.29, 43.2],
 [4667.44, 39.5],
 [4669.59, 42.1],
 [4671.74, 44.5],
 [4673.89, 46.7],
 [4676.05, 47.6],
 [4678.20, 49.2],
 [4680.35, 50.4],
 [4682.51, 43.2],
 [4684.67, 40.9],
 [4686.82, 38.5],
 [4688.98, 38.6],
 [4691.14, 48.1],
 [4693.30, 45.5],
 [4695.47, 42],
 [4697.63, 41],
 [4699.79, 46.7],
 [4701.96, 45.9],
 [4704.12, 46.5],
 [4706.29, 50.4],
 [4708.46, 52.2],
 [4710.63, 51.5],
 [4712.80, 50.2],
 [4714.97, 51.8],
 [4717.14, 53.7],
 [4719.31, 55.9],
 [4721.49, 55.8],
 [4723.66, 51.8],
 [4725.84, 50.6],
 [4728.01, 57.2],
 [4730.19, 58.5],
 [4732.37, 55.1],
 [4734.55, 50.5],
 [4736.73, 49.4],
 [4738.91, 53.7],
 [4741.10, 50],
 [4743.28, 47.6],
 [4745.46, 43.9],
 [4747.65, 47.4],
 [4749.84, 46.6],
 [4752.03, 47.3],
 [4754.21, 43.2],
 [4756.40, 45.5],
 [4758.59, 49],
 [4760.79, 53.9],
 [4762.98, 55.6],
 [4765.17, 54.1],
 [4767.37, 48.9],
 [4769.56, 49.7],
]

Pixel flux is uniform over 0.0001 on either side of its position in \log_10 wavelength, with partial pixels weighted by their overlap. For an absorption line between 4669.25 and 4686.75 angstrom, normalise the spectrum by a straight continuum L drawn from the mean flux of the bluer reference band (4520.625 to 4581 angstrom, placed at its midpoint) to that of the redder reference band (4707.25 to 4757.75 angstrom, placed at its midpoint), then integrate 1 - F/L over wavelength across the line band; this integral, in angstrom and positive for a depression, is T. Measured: 1.20 angstrom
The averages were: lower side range 43.5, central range 45.3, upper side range 50.8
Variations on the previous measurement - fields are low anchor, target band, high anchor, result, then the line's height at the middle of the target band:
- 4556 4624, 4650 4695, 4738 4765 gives 1.0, 46.5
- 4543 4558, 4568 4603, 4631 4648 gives 3.4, 47.8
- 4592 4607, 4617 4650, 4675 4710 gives -3.6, 45.8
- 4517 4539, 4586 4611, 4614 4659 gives 2.2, 47.9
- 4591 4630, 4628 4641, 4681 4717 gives -1.4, 46.4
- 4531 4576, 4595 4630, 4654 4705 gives -2.3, 44.1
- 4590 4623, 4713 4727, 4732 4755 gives -1.5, 48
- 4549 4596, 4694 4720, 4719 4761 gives 0.1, 48.9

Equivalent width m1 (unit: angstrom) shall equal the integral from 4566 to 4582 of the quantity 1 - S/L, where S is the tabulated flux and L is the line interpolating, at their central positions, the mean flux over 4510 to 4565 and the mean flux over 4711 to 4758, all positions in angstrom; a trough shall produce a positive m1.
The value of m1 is 1.0 angstrom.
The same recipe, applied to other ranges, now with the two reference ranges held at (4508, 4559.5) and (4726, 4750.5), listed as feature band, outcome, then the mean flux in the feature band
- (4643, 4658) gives -1.07 angstrom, 51.2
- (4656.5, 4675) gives 1.66 angstrom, 44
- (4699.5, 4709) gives 0.28 angstrom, 48.2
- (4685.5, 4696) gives 1.43 angstrom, 42.5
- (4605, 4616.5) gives 0.59 angstrom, 44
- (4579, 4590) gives 1.09 angstrom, 40.9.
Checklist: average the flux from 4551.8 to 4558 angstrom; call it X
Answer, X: 43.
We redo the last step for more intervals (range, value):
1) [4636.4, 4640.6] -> 50.3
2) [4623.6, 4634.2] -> 50.9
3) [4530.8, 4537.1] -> 43.5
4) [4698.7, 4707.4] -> 47.4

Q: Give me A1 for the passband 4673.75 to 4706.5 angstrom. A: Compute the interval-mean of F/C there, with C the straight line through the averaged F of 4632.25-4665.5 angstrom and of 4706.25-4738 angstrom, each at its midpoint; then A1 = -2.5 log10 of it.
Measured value 0.153 mag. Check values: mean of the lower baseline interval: 49.9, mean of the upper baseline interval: 53.1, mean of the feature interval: 44.9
